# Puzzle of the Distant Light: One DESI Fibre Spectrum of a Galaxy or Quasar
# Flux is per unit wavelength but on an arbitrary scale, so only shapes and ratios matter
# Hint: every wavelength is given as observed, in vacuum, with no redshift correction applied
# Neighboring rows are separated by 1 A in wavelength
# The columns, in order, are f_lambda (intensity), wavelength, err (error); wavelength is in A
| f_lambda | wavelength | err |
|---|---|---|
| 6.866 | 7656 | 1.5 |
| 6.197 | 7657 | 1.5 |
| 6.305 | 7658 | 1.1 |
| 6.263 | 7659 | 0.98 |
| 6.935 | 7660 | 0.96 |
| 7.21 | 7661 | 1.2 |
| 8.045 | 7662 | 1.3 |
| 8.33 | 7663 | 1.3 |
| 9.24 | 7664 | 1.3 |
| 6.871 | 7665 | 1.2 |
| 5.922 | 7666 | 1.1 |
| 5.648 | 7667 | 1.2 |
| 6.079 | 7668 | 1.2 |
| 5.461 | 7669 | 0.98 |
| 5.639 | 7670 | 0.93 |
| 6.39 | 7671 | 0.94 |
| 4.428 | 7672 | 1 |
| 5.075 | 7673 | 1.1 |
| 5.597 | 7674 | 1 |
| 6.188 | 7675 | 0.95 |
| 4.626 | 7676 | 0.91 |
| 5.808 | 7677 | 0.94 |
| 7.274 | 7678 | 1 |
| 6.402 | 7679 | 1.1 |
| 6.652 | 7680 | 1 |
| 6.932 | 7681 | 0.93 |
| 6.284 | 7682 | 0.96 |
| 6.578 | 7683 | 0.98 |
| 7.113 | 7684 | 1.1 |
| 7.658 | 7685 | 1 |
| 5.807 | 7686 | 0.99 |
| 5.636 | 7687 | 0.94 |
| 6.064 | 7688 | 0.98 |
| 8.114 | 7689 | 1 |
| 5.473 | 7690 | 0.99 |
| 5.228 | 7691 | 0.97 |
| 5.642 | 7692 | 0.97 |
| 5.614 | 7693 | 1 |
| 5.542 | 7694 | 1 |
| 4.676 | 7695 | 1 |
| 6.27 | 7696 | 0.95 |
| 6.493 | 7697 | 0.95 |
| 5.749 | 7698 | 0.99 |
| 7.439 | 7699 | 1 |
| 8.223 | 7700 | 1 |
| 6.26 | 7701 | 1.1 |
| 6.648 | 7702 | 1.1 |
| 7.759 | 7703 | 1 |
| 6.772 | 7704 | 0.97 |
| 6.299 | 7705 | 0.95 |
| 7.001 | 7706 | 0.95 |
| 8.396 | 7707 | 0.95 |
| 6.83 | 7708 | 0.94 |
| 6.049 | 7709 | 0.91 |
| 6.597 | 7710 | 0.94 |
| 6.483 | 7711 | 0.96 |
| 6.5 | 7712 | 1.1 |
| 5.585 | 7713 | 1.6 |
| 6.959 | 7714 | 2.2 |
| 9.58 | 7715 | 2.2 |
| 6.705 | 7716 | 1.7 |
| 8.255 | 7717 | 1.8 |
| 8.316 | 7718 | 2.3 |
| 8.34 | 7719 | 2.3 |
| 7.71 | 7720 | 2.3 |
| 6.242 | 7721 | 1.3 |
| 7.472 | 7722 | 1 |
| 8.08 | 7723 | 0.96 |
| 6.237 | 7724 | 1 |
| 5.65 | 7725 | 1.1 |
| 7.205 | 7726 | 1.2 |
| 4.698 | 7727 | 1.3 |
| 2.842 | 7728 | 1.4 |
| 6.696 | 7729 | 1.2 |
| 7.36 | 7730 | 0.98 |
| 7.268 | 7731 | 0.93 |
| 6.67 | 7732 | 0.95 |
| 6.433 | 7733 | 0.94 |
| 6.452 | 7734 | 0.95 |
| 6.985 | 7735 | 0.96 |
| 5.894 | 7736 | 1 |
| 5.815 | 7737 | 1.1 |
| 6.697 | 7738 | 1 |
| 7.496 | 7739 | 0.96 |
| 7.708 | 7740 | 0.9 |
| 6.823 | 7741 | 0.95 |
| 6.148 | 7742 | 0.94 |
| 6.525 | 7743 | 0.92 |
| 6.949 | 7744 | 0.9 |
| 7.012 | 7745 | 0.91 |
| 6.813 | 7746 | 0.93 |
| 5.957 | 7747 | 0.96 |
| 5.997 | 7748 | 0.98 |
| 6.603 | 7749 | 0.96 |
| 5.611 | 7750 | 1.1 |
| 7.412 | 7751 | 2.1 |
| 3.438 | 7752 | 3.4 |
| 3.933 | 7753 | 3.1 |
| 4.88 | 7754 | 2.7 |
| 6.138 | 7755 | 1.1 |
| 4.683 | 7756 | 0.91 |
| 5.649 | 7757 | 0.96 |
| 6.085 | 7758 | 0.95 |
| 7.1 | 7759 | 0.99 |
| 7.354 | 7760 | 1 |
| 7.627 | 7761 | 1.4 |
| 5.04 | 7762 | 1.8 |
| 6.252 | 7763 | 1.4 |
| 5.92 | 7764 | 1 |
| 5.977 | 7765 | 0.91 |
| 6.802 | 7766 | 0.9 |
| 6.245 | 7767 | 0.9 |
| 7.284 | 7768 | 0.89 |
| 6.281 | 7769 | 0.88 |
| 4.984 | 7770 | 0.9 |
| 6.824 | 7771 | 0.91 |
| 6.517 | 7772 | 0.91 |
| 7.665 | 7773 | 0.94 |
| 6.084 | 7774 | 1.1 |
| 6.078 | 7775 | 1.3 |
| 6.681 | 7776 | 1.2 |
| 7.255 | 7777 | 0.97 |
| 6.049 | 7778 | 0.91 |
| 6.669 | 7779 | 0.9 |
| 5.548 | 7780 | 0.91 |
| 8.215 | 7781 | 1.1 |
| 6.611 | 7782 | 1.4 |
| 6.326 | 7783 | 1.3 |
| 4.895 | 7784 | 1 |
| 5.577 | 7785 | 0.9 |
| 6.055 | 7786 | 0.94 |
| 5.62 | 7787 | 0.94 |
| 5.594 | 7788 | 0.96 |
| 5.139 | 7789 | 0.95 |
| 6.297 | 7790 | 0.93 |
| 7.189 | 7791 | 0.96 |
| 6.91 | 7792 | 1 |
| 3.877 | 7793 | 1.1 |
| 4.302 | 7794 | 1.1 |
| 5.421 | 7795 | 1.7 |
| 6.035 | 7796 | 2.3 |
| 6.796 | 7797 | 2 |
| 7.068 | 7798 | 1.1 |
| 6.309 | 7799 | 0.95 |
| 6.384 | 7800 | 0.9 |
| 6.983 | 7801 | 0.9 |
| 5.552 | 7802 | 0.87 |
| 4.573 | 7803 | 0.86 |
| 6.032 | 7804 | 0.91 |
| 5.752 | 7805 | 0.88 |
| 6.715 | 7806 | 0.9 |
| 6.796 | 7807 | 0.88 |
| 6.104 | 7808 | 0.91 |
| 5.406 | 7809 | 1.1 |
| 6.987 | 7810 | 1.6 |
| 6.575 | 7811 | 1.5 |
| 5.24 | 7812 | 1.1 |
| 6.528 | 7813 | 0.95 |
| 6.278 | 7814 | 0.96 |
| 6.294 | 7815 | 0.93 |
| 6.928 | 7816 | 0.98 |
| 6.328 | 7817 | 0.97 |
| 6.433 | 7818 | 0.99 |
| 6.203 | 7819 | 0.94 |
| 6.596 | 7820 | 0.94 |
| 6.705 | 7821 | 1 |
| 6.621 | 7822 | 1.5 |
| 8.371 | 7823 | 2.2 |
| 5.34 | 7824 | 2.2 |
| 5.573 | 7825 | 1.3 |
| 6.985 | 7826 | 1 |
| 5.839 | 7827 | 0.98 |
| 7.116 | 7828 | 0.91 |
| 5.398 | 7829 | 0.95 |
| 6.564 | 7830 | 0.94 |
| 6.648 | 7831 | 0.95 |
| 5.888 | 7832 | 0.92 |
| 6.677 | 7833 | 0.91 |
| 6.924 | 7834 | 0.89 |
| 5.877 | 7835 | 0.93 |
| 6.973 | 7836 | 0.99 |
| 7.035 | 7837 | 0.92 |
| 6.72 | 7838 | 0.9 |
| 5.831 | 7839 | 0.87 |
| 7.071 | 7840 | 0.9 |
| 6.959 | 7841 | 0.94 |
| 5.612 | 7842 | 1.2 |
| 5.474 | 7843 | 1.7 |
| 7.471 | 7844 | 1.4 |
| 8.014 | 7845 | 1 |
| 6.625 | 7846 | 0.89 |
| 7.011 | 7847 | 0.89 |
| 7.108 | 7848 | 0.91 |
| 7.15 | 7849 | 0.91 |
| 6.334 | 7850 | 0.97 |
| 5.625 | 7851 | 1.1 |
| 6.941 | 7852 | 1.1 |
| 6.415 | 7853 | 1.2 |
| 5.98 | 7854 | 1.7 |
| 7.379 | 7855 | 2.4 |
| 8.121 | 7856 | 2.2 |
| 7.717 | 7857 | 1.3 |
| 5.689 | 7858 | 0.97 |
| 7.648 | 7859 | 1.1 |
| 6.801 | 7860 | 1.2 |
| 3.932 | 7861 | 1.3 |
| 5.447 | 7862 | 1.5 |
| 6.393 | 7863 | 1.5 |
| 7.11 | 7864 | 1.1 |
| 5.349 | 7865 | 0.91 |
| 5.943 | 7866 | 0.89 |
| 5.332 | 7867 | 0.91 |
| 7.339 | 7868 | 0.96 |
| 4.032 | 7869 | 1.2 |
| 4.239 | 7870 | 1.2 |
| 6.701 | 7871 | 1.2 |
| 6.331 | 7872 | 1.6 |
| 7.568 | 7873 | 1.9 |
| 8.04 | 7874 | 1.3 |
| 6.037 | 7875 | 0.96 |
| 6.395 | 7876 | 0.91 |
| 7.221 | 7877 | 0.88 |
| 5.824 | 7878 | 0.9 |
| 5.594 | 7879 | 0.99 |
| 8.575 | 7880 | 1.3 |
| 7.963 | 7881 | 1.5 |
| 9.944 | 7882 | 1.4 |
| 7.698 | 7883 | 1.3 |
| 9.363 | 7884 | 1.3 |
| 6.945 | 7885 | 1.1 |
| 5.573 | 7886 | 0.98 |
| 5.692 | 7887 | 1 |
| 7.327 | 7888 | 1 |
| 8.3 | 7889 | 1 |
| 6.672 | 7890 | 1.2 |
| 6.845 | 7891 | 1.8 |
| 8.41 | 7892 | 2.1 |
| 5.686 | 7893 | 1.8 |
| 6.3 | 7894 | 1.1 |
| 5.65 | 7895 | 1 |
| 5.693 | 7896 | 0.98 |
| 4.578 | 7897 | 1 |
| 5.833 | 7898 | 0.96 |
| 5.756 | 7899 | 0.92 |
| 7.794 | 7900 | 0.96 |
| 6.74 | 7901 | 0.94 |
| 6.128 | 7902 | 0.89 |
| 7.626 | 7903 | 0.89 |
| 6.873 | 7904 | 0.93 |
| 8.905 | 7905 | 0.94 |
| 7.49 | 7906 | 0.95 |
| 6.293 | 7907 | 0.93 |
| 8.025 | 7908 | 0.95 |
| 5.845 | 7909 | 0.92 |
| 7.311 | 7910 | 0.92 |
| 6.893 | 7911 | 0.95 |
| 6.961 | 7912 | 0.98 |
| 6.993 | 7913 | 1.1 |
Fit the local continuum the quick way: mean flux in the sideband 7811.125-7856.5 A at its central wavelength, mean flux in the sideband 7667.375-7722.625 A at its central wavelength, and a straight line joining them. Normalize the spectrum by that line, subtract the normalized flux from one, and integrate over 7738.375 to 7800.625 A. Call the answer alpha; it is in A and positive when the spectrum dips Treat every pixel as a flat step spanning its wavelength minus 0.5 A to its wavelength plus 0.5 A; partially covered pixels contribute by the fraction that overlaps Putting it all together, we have 3.21 A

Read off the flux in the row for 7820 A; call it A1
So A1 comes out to 6.596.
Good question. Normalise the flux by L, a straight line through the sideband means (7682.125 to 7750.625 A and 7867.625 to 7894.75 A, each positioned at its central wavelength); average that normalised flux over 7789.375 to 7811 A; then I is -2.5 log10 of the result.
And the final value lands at 0.12 mag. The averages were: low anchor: 6.63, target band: 6.08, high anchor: 6.9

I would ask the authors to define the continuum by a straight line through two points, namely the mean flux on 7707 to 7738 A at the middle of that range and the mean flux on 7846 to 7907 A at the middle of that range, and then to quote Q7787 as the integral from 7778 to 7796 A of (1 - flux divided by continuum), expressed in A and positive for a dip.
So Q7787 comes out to 2.2 A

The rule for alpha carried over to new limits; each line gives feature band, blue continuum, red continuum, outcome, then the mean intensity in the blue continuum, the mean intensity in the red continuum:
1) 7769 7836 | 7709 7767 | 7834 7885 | 3.49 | 6.48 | 6.68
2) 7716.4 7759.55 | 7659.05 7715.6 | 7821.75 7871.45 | 0.33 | 6.5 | 6.43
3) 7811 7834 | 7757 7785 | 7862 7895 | 0.60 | 6.43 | 6.74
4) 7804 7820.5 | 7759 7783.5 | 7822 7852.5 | 0.61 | 6.52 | 6.57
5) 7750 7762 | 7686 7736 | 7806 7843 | 1.36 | 6.63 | 6.42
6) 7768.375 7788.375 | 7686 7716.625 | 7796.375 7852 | 0.61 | 6.55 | 6.45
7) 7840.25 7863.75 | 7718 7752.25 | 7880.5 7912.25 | 0.84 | 6.56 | 6.97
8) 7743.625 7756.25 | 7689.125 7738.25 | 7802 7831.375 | 1.35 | 6.63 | 6.29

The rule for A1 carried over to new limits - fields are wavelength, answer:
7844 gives 7.471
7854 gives 5.98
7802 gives 5.552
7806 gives 6.715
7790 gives 6.297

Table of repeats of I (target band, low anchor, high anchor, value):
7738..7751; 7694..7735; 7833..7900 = 0.01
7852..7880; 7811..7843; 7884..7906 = 0.04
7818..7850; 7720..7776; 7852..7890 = 0.00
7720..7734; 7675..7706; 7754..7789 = -0.02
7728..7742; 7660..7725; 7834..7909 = 0.00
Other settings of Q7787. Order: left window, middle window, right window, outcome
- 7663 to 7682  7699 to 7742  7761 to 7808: -4.70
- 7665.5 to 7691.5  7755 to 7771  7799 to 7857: 0.19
